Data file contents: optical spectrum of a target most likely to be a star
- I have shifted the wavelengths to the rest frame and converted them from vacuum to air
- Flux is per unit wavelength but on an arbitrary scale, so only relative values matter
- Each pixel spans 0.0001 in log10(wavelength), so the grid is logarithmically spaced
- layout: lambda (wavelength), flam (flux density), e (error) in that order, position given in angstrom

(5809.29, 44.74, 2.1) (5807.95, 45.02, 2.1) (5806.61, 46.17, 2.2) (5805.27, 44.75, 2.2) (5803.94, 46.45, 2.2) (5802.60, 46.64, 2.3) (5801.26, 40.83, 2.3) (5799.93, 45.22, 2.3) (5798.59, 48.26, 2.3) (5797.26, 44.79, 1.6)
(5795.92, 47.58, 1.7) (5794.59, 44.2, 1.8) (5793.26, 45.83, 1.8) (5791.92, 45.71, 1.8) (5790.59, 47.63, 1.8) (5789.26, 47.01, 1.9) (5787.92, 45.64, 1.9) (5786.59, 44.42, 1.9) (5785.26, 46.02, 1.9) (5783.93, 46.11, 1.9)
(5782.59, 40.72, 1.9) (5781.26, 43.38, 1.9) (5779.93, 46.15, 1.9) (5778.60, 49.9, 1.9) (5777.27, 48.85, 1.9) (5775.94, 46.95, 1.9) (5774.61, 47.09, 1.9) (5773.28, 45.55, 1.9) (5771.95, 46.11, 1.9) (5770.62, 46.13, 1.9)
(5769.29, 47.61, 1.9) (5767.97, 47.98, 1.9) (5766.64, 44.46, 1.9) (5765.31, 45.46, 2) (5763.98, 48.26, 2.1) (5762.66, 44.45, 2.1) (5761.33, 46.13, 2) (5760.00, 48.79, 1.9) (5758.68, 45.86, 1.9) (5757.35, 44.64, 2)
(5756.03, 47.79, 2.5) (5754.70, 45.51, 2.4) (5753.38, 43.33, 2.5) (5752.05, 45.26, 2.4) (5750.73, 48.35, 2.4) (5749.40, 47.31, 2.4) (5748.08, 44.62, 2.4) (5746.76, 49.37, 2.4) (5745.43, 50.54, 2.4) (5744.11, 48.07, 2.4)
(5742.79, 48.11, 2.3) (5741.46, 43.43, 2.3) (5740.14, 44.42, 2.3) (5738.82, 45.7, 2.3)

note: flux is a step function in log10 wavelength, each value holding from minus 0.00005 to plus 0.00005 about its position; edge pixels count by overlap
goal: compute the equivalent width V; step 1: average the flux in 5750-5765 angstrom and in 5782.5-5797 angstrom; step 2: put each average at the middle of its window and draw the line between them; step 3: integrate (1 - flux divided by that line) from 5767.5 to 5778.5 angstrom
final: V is -0.29 angstrom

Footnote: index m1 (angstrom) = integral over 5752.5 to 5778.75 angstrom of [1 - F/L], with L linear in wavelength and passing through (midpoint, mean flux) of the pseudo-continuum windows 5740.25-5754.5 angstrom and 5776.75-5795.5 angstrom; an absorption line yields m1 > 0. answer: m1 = -0.10 angstrom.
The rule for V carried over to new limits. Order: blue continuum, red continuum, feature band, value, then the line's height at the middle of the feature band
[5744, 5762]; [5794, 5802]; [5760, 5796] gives -0.2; 45.9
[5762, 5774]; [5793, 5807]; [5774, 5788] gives 0.0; 45.9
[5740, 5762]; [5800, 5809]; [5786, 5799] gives -0.2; 45.3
